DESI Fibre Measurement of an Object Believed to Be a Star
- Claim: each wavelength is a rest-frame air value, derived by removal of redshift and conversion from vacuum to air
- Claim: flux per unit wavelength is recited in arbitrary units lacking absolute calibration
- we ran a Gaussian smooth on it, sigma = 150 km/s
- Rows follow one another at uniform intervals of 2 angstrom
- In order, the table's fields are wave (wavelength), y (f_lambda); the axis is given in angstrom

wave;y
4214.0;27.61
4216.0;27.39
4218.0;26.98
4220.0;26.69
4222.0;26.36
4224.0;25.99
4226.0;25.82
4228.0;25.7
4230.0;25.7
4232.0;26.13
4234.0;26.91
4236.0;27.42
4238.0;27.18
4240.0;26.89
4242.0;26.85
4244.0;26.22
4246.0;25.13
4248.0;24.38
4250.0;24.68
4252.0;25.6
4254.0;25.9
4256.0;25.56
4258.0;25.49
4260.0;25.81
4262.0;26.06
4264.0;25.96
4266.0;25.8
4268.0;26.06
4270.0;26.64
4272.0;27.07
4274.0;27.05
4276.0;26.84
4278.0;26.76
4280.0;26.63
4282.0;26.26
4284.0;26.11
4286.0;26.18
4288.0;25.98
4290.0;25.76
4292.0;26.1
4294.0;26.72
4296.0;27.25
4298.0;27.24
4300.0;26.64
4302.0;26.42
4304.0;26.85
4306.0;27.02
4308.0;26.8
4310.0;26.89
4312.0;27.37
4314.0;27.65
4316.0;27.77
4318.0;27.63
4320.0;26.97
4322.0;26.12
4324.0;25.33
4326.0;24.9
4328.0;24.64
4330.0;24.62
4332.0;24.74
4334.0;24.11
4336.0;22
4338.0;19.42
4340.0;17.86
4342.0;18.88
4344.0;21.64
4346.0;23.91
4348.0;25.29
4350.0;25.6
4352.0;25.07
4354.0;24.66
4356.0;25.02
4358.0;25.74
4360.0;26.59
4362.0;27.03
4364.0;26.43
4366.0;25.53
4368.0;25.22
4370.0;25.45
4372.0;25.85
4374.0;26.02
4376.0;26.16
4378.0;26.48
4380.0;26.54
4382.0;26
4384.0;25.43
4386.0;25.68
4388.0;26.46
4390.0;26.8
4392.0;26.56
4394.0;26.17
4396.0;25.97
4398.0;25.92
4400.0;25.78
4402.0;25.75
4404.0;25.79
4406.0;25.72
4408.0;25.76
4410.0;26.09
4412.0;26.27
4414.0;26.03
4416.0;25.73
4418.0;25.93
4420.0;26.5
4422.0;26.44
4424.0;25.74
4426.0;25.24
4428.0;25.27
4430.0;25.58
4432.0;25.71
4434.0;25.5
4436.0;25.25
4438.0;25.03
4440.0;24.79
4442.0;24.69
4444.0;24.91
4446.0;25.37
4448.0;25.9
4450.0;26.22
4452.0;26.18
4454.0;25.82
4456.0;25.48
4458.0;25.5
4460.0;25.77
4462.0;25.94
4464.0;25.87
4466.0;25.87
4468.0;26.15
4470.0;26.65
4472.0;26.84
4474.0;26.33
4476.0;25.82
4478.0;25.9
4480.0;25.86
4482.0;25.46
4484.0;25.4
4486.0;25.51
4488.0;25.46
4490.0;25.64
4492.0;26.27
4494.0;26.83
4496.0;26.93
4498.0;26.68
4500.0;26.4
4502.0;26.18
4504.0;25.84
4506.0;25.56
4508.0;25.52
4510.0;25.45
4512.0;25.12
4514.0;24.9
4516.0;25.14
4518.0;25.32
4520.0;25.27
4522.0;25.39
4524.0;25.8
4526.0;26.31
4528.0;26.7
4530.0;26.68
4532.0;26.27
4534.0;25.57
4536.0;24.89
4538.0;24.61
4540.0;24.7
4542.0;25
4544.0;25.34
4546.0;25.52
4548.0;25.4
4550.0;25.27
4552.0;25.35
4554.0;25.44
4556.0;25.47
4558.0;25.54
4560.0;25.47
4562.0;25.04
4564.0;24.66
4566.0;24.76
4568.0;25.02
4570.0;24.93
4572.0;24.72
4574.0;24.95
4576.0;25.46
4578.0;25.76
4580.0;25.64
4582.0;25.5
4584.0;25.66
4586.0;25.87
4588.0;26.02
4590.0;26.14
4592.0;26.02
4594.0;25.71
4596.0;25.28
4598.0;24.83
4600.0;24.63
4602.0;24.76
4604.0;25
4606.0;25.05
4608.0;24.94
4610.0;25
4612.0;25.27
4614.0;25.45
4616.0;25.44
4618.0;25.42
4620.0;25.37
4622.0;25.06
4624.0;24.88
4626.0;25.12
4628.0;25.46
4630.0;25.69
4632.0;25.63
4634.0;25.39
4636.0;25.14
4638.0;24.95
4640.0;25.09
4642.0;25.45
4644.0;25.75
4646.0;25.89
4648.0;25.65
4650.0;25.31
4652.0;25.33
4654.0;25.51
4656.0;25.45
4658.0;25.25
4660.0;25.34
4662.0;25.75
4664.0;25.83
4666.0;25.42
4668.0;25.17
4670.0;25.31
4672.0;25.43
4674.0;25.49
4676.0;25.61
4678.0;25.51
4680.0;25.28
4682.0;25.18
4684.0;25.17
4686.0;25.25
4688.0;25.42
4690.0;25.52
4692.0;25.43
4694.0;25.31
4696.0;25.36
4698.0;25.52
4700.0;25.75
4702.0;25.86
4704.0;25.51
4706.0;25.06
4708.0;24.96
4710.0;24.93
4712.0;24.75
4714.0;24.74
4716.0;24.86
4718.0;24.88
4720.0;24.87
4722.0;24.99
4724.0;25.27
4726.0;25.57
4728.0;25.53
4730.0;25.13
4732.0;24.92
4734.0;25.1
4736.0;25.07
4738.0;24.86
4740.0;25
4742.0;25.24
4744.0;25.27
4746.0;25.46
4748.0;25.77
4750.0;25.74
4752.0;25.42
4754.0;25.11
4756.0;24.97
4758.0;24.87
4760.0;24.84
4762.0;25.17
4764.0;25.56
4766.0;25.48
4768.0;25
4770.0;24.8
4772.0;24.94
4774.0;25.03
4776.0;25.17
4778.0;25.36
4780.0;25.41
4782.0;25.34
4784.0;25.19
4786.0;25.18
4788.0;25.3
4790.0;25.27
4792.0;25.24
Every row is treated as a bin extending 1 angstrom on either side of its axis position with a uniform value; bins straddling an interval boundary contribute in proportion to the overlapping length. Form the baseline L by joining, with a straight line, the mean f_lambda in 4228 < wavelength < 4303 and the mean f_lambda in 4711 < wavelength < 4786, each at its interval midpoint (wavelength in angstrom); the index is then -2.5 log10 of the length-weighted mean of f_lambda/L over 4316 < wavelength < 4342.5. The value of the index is 0.097 mag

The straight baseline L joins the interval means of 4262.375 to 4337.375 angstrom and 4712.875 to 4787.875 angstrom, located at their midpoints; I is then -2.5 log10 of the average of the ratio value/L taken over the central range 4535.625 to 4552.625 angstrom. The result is 0.02 mag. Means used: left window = 26.2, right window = 25.2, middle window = 25.1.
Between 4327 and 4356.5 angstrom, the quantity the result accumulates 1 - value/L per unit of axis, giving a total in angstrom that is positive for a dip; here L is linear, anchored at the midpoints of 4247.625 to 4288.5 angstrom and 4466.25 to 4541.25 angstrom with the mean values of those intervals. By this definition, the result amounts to 3.24 angstrom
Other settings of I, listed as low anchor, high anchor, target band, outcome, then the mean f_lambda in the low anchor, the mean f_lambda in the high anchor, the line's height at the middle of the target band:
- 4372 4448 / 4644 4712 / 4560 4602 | 0.01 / 25.8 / 25.4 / 25.6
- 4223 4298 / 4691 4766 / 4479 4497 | -0.01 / 26.2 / 25.2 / 25.7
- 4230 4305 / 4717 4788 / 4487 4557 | 0.00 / 26.3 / 25.2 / 25.7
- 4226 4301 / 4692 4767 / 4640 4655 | -0.01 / 26.2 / 25.2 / 25.4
